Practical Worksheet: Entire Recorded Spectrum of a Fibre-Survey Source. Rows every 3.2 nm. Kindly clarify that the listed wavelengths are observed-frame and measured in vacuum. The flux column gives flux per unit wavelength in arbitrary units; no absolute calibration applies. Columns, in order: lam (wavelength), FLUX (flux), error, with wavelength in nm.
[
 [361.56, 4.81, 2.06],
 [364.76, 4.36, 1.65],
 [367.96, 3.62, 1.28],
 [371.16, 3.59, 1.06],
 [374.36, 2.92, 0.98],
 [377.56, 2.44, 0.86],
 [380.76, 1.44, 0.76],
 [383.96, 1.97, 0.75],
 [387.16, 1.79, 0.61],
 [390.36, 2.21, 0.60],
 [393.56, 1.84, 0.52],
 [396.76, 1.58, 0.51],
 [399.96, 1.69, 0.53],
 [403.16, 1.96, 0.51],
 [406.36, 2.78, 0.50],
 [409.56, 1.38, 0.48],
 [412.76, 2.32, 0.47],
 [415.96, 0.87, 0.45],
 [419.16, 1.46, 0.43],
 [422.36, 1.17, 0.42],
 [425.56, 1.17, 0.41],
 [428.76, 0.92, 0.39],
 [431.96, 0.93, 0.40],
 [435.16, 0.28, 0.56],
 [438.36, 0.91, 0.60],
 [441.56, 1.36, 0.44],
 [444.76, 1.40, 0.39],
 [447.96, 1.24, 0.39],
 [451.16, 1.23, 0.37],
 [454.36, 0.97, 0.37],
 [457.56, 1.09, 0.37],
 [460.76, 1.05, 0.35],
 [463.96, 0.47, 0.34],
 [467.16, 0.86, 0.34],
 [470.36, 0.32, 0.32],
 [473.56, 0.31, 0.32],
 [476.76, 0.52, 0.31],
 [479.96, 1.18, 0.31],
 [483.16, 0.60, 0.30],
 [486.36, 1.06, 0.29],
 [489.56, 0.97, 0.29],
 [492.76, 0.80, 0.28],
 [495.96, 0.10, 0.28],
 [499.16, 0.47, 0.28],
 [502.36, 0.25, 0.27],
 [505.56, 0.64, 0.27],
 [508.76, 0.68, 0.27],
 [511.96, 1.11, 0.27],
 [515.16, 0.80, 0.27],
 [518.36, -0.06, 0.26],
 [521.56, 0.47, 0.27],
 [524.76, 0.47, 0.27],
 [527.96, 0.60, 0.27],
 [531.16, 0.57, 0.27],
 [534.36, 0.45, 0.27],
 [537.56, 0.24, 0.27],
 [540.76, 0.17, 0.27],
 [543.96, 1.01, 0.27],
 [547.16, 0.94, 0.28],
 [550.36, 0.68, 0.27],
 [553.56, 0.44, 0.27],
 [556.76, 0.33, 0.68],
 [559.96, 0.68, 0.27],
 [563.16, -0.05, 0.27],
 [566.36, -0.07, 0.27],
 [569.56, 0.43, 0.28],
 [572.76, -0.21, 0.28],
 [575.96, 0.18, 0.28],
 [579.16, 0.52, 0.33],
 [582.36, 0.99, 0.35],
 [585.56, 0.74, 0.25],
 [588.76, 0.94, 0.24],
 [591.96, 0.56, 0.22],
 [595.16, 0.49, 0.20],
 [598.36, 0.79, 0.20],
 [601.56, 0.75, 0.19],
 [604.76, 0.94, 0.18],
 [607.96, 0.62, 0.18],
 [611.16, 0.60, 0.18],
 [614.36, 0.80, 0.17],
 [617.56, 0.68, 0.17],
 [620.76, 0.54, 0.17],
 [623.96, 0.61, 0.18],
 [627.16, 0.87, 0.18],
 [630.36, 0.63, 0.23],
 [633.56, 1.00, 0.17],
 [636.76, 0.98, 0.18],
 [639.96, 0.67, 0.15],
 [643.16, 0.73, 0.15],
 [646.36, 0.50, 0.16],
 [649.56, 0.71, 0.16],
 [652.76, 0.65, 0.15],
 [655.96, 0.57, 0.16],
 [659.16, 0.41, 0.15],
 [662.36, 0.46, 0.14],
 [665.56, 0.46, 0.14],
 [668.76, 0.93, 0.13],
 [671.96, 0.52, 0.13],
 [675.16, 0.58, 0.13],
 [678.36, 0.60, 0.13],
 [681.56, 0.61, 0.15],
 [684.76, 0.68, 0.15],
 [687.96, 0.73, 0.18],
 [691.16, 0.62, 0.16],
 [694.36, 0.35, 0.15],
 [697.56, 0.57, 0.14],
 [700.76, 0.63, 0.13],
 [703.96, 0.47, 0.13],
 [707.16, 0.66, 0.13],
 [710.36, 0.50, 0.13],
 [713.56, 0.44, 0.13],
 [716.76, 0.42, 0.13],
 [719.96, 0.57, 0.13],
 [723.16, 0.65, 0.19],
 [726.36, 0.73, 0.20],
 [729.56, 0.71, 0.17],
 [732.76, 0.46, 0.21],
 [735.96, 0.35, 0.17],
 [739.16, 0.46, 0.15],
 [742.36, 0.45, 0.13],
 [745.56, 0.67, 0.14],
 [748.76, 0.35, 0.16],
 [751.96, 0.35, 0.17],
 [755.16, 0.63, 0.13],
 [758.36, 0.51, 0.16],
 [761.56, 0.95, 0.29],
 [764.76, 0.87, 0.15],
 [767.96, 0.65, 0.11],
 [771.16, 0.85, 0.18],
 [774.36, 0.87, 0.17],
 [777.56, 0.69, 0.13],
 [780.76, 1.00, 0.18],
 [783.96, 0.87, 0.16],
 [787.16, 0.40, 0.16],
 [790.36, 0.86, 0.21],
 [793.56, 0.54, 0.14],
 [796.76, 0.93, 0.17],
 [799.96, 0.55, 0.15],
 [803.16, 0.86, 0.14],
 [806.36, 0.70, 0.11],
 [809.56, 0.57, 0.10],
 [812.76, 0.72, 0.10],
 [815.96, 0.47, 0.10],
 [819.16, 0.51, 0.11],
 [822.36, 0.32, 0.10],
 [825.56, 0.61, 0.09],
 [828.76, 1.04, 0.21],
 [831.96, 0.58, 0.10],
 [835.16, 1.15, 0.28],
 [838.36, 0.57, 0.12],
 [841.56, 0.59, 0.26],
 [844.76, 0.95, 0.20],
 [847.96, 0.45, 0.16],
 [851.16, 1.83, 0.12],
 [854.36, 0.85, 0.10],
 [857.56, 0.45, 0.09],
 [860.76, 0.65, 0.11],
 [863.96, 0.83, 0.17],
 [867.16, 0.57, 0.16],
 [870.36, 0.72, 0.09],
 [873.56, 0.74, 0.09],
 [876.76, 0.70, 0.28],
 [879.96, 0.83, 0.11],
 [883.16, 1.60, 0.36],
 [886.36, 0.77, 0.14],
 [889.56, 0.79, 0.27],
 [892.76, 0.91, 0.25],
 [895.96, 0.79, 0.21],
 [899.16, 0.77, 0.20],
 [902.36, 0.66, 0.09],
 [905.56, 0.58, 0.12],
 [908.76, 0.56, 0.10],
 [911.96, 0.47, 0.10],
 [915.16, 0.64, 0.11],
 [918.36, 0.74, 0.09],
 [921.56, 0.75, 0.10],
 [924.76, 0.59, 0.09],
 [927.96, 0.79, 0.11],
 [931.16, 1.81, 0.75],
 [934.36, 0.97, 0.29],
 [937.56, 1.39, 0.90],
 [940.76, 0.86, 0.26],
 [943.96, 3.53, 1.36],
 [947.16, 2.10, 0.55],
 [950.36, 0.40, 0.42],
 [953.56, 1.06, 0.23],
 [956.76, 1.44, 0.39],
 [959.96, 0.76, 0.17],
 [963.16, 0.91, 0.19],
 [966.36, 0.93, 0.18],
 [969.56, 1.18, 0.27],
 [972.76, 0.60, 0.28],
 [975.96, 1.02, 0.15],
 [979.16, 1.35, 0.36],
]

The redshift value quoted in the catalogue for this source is 1.286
